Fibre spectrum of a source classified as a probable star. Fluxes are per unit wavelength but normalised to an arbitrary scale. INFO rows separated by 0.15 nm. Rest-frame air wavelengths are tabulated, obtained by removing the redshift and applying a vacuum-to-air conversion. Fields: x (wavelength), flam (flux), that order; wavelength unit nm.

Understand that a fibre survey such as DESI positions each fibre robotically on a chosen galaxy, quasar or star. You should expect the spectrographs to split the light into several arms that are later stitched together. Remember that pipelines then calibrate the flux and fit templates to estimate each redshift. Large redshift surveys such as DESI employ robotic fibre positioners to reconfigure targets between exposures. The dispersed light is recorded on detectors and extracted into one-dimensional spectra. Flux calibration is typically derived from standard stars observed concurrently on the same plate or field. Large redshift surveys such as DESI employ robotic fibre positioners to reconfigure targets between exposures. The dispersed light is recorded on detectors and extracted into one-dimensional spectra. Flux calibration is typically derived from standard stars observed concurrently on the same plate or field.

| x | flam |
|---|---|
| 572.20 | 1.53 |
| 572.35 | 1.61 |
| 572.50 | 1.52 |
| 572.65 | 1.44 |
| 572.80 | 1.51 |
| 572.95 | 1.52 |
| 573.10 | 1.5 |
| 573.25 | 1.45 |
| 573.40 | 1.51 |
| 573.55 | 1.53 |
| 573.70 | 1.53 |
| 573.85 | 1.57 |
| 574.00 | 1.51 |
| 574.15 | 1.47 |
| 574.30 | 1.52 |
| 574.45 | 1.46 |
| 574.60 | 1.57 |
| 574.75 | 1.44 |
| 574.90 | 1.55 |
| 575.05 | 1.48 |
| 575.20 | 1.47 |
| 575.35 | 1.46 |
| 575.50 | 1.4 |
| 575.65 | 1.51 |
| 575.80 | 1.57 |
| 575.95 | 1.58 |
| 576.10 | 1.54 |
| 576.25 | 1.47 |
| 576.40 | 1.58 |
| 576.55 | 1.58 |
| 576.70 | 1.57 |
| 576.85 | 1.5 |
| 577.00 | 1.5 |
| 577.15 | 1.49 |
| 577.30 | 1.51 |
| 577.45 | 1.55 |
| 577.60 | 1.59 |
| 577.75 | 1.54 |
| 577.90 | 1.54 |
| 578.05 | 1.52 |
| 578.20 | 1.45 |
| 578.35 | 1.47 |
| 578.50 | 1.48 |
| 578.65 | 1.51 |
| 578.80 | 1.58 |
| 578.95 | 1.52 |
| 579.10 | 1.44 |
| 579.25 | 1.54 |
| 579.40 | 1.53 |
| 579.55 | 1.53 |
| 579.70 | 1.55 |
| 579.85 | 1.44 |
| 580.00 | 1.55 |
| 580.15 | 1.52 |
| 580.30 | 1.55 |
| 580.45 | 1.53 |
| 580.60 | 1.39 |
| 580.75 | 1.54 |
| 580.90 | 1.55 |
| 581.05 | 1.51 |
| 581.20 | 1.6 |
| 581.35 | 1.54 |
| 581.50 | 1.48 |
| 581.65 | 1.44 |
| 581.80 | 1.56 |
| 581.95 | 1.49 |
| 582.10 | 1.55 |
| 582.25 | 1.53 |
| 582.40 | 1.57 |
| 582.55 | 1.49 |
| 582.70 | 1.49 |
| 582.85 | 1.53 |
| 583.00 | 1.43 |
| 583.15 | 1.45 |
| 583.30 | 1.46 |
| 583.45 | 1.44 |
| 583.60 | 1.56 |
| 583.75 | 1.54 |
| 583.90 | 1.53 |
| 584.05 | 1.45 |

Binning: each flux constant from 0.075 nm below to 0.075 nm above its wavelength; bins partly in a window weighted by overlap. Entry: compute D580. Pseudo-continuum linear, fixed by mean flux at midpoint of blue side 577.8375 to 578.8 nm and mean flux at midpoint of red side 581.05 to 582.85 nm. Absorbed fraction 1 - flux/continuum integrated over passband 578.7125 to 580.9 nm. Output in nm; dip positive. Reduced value -0.01 nm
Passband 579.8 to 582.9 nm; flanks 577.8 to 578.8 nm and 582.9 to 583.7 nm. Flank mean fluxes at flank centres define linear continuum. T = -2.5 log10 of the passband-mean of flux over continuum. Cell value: -0.02 mag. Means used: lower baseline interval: 1.5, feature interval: 1.52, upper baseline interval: 1.47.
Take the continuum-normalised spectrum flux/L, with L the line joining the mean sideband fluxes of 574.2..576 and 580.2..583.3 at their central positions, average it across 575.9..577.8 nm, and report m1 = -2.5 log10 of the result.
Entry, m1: -0.03 mag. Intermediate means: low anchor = 1.5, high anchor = 1.51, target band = 1.54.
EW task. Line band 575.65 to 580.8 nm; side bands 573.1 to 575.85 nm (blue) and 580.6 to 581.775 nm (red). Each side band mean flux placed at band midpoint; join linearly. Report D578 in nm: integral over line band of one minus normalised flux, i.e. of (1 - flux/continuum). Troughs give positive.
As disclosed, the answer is -0.05 nm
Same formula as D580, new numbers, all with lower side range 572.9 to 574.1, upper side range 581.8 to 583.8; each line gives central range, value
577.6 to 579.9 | -0.01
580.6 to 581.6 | -0.01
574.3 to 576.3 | 0.01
